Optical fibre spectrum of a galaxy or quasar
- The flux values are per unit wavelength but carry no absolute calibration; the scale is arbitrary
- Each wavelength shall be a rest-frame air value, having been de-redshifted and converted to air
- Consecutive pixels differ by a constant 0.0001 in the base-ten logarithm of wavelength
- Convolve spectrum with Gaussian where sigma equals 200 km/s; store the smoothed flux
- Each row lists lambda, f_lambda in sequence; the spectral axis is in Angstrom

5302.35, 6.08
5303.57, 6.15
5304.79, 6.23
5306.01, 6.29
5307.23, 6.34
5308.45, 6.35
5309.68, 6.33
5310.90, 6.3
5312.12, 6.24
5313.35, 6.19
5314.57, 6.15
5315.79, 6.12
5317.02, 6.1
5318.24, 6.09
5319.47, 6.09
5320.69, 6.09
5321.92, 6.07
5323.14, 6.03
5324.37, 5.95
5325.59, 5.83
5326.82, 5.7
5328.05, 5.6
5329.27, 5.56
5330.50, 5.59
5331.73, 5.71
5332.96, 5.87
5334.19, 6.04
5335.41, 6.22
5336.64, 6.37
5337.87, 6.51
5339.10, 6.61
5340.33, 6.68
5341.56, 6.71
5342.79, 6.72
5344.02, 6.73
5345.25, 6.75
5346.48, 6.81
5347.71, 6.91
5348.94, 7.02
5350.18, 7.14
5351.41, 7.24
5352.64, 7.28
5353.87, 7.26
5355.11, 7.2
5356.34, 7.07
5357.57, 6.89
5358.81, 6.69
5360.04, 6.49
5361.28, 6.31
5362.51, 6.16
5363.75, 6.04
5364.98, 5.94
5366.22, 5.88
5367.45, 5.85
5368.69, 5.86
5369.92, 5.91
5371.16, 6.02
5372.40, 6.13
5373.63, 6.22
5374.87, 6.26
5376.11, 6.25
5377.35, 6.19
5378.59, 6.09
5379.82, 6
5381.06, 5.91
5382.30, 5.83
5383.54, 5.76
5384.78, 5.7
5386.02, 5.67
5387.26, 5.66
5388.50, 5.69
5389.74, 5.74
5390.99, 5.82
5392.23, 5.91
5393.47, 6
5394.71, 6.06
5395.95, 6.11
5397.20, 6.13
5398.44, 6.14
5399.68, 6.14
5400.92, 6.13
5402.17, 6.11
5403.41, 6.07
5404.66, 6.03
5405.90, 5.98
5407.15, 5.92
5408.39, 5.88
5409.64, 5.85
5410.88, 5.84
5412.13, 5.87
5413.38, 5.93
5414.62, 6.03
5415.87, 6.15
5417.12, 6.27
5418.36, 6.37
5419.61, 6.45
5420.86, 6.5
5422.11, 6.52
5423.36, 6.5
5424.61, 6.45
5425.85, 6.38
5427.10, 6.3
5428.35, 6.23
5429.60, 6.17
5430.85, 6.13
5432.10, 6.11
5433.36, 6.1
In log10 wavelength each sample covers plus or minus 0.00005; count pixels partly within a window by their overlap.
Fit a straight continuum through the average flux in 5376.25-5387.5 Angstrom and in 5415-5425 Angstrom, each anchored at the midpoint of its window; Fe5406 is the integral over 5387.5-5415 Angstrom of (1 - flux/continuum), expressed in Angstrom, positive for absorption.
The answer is 0.78 Angstrom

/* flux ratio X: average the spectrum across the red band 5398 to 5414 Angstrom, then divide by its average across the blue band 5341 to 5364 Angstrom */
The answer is 0.88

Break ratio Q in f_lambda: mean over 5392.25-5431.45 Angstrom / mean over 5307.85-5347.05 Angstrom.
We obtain 1.0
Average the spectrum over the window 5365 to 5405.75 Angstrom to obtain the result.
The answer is 5.98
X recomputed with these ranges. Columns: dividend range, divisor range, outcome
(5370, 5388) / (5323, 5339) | 1.01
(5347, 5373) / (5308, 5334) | 1.09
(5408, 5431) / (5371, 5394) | 1.05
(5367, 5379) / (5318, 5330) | 1.03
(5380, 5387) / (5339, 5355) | 0.83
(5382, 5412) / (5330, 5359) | 0.89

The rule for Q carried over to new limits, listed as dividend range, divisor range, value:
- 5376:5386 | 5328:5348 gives 0.94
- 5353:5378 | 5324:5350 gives 1.01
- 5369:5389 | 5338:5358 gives 0.86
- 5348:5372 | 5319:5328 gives 1.10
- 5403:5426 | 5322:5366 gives 0.96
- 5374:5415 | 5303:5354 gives 0.94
